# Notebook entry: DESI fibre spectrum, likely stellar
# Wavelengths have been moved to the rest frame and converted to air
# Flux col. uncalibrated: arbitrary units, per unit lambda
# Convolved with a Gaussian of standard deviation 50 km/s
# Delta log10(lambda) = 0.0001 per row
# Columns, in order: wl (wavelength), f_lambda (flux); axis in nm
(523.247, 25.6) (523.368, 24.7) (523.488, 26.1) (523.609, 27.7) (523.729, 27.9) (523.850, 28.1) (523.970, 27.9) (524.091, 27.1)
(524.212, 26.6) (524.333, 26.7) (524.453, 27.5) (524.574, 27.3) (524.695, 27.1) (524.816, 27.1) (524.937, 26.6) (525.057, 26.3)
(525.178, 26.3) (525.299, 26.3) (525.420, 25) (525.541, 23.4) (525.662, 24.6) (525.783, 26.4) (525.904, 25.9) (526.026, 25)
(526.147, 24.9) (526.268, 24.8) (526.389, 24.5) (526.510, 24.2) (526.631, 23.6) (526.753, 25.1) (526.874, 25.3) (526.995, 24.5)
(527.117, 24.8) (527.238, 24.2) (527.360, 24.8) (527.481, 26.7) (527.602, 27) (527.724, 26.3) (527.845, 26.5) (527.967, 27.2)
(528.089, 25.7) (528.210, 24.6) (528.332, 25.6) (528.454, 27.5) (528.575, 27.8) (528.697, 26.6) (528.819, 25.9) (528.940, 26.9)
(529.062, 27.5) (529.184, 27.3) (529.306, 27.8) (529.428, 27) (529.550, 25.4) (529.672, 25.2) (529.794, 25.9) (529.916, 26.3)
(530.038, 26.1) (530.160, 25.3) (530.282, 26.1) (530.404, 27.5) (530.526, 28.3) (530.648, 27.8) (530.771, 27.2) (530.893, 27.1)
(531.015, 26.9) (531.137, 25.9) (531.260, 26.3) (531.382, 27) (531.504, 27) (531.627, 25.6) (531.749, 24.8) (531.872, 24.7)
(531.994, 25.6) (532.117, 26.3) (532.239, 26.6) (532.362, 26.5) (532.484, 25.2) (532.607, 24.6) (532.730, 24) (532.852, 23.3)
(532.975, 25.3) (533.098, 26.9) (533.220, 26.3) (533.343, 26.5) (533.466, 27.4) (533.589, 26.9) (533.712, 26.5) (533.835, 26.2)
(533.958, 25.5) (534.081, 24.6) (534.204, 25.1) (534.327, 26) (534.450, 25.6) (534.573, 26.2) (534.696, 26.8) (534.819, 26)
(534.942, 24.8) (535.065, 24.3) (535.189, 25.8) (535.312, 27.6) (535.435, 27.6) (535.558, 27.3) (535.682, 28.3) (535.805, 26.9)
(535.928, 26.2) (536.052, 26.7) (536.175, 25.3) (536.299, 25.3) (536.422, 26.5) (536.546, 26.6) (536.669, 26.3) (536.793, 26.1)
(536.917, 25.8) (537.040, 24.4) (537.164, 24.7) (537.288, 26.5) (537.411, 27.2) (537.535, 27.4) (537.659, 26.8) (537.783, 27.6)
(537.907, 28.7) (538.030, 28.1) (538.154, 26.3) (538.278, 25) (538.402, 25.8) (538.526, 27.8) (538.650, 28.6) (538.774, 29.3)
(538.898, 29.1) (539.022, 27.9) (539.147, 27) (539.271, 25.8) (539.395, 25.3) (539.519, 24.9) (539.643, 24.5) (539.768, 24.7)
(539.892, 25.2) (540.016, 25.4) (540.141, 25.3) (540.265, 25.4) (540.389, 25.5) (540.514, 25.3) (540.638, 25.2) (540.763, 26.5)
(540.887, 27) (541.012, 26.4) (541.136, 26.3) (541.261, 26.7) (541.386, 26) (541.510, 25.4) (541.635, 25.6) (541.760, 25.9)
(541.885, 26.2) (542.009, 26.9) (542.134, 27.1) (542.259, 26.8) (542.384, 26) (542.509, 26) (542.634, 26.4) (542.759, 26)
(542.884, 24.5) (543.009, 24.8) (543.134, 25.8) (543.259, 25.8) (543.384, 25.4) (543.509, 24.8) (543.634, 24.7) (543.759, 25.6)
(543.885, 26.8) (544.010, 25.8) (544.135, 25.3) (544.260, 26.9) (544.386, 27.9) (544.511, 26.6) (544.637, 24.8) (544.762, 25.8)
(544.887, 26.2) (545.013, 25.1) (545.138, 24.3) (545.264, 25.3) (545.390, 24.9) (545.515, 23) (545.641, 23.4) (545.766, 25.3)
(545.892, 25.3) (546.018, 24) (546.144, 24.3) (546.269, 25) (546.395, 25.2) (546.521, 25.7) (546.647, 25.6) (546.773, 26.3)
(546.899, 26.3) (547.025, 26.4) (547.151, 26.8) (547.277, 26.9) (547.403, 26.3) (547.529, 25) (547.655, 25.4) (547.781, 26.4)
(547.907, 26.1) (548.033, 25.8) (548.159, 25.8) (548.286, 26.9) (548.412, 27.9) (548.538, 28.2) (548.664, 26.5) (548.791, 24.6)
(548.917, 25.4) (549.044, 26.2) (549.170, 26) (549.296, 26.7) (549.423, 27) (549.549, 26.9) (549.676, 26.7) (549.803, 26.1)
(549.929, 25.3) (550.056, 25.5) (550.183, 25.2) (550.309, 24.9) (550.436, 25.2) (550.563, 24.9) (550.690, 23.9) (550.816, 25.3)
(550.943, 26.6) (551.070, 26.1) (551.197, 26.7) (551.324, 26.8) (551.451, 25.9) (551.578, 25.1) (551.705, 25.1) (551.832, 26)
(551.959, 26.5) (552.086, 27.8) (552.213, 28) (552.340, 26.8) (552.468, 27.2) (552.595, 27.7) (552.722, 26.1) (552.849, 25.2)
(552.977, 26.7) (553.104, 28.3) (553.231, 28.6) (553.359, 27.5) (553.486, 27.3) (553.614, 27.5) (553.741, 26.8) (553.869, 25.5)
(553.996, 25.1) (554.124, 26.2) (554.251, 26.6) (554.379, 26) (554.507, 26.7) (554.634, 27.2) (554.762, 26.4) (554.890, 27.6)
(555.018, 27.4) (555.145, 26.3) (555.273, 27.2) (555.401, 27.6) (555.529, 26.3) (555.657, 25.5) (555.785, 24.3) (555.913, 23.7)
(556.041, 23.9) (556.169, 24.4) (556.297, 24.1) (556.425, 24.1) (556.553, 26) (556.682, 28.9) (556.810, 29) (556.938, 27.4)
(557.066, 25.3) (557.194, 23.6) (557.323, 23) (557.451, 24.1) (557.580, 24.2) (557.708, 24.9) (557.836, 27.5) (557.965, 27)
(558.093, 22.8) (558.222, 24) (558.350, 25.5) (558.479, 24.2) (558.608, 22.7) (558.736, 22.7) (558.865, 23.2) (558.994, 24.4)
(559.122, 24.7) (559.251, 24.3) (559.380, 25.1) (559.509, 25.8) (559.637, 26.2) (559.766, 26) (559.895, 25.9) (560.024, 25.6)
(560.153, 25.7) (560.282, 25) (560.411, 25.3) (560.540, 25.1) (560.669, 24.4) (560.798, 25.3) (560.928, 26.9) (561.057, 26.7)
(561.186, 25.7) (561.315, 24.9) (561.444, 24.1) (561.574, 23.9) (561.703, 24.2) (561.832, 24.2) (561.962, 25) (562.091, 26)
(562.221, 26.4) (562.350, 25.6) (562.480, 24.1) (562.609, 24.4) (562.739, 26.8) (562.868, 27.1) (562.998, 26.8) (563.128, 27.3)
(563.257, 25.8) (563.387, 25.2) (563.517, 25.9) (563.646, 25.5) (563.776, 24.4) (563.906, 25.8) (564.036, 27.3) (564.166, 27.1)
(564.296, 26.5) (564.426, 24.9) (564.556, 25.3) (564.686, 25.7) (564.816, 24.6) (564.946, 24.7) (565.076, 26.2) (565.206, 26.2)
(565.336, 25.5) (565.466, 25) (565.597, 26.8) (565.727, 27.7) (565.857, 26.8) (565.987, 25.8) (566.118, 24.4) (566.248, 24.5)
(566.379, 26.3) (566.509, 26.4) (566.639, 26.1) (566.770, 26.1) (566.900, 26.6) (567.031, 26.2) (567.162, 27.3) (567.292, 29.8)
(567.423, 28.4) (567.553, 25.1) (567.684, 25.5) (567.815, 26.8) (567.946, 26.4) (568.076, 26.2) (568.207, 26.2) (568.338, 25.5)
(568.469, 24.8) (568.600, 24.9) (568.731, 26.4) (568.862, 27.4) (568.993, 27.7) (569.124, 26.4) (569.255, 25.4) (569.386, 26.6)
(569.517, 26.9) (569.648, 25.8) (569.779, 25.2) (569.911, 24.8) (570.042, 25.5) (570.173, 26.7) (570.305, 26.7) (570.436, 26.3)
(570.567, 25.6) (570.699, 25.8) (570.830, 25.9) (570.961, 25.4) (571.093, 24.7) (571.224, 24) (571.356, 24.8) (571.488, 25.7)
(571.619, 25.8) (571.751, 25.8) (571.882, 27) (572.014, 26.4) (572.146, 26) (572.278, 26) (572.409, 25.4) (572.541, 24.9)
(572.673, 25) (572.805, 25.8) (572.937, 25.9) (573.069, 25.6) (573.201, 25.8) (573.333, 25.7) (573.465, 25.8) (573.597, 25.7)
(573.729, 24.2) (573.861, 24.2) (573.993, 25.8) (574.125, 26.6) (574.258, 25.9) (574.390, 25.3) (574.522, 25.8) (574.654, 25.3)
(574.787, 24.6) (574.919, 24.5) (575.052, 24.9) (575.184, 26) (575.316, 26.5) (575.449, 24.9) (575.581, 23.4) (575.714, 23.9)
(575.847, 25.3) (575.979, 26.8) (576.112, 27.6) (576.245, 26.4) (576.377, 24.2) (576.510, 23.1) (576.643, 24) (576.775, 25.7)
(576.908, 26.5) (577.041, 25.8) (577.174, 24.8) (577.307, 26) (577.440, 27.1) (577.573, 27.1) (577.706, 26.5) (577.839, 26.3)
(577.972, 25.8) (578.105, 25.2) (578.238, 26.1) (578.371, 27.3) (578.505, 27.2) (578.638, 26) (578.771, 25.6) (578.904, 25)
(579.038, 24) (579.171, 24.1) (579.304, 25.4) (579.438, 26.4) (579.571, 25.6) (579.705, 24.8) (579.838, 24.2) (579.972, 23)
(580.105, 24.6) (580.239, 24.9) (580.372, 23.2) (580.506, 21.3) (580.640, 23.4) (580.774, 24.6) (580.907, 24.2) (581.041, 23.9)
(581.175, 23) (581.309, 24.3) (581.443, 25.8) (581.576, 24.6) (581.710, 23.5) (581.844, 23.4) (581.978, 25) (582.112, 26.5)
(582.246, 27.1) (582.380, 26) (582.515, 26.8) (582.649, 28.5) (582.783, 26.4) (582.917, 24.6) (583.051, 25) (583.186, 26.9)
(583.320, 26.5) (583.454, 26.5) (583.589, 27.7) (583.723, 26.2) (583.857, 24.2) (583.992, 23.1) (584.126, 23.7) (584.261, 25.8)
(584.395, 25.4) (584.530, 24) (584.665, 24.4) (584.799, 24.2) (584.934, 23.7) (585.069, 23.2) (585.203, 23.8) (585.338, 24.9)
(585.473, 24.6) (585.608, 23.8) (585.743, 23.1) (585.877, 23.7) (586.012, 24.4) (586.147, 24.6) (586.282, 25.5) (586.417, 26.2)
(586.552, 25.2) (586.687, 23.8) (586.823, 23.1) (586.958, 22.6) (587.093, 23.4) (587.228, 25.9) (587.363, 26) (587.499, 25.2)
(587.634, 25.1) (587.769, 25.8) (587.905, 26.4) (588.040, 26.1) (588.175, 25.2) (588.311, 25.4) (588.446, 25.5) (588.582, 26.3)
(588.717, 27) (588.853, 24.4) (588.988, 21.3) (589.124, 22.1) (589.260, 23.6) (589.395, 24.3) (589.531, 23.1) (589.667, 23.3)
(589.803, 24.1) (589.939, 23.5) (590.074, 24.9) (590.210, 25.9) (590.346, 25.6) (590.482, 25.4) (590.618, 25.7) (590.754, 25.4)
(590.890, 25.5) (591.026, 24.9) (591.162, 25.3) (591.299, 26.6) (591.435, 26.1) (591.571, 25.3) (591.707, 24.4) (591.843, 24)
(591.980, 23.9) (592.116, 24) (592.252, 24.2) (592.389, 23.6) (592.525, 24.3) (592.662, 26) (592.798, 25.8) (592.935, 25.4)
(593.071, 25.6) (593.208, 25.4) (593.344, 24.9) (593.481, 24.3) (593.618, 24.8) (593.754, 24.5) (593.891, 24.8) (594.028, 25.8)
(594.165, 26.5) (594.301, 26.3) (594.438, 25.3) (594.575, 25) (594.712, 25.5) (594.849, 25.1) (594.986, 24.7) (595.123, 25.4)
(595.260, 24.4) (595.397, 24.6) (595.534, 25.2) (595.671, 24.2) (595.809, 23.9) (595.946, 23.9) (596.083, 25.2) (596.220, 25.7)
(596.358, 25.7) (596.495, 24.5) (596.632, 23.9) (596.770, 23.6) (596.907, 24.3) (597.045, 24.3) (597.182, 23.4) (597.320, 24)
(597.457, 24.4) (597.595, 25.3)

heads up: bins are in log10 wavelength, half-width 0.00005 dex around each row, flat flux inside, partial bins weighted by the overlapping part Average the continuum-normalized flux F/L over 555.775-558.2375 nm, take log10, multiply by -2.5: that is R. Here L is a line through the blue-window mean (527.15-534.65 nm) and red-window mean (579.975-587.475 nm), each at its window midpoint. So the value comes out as 0.01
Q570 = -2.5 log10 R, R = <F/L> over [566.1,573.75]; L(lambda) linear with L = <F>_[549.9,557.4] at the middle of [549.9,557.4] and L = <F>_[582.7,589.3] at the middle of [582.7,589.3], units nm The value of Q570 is -0.02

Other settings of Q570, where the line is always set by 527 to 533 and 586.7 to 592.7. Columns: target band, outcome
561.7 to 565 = -0.01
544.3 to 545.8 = 0.02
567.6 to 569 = -0.03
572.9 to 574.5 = -0.02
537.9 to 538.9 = -0.06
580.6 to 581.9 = 0.04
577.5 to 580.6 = -0.01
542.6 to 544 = 0.01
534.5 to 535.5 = -0.01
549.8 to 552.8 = -0.02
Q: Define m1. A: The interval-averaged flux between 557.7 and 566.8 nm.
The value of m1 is 25.4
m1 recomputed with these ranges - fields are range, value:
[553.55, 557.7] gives 25.9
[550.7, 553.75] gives 26.7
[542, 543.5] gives 25.9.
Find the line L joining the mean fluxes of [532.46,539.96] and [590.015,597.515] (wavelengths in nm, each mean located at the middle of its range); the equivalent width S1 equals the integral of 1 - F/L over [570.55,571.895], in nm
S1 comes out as 0.00 nm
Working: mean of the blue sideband 26.2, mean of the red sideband 24.9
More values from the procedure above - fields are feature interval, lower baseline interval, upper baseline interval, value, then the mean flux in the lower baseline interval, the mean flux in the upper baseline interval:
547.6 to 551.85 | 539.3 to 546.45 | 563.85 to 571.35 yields -0.047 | 25.6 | 26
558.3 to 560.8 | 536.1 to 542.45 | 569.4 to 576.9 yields 0.095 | 26.3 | 25.5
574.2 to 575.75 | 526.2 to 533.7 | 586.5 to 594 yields 0.001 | 26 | 24.8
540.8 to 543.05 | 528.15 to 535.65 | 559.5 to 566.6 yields -0.009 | 26.2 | 25.7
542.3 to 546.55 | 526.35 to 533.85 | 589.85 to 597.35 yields 0.070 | 26.1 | 24.9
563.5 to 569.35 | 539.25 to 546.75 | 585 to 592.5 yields -0.235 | 25.6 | 24.7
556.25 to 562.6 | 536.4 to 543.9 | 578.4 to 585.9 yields 0.115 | 26.2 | 24.9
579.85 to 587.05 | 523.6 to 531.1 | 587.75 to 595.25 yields 0.127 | 26.2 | 25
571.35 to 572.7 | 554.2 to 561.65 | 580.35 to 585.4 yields -0.036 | 25.4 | 24.9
